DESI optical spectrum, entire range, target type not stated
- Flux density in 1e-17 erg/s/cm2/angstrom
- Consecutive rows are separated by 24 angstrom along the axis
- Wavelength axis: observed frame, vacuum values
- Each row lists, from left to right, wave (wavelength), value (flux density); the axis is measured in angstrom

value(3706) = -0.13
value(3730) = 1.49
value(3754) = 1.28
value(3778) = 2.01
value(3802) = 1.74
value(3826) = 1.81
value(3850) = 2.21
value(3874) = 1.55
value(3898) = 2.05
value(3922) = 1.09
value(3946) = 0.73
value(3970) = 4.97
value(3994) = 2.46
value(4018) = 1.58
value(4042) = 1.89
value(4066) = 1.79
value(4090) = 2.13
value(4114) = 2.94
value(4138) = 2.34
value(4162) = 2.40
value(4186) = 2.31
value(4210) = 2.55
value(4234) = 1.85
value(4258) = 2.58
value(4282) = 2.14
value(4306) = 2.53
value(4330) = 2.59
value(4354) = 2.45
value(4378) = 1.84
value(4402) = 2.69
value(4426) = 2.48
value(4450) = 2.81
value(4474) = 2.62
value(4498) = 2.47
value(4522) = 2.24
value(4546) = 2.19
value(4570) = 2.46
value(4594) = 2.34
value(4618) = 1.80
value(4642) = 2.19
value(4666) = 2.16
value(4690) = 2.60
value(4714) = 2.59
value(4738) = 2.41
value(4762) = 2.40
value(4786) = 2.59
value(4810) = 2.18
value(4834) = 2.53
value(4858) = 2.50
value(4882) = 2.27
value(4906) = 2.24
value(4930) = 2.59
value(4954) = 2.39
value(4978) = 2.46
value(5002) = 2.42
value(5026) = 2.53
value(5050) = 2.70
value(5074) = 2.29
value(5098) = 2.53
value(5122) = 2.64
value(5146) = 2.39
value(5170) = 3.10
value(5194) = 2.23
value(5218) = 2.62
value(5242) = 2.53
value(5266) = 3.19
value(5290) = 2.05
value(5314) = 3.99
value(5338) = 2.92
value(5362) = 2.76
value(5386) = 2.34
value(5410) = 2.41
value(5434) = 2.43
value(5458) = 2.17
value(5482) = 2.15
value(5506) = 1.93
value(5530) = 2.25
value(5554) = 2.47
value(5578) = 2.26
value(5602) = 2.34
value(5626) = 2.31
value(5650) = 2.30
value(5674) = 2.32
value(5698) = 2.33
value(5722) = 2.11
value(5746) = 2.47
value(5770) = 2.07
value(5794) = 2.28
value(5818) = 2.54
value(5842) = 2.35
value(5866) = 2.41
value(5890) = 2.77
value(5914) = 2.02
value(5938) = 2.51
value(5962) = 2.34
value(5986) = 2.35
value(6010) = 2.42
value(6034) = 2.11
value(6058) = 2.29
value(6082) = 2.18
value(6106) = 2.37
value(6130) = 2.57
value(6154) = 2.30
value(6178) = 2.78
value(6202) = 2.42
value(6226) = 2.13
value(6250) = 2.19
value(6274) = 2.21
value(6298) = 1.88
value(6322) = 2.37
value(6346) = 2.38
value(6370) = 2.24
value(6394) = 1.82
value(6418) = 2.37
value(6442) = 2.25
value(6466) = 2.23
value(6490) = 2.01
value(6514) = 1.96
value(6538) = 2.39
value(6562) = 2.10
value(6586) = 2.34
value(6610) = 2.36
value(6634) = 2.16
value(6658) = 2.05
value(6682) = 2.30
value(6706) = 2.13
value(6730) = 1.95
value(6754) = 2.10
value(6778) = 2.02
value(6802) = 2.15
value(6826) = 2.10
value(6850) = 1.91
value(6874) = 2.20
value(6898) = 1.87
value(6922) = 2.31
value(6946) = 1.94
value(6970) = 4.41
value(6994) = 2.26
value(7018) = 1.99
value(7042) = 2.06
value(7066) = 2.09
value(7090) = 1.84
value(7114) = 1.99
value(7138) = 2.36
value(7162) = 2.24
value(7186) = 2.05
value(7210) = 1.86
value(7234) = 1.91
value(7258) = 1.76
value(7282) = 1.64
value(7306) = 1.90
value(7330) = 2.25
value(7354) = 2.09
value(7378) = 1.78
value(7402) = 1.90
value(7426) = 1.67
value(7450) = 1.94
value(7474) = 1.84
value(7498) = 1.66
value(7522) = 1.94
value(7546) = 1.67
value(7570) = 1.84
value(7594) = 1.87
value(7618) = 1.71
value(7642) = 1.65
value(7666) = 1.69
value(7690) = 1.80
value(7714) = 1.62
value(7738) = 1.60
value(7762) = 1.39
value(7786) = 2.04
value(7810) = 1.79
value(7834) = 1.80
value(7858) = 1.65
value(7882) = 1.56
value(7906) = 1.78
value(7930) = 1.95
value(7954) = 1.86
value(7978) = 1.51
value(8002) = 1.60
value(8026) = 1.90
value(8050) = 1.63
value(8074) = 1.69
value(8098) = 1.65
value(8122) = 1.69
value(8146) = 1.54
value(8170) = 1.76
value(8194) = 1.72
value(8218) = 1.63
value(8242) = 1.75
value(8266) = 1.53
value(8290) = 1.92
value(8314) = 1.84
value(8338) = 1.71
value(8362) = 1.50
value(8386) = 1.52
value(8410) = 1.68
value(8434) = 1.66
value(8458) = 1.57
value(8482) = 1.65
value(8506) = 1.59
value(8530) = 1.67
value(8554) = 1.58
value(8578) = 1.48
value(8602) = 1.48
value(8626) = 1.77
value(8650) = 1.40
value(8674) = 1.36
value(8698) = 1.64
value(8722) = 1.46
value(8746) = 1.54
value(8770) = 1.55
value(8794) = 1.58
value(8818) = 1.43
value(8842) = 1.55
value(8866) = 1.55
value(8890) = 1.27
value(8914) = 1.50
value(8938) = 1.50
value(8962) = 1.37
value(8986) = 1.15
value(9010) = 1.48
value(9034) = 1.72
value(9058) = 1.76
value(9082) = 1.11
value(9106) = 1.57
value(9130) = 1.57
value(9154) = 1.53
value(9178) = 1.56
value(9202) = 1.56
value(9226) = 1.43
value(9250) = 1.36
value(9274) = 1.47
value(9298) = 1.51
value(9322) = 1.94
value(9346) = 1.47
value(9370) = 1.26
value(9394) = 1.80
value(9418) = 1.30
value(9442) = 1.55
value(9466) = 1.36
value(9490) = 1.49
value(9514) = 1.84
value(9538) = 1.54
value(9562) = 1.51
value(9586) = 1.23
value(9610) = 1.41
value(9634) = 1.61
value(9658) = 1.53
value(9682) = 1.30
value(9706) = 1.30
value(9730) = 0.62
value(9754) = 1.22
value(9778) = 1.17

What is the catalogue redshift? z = 0.06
